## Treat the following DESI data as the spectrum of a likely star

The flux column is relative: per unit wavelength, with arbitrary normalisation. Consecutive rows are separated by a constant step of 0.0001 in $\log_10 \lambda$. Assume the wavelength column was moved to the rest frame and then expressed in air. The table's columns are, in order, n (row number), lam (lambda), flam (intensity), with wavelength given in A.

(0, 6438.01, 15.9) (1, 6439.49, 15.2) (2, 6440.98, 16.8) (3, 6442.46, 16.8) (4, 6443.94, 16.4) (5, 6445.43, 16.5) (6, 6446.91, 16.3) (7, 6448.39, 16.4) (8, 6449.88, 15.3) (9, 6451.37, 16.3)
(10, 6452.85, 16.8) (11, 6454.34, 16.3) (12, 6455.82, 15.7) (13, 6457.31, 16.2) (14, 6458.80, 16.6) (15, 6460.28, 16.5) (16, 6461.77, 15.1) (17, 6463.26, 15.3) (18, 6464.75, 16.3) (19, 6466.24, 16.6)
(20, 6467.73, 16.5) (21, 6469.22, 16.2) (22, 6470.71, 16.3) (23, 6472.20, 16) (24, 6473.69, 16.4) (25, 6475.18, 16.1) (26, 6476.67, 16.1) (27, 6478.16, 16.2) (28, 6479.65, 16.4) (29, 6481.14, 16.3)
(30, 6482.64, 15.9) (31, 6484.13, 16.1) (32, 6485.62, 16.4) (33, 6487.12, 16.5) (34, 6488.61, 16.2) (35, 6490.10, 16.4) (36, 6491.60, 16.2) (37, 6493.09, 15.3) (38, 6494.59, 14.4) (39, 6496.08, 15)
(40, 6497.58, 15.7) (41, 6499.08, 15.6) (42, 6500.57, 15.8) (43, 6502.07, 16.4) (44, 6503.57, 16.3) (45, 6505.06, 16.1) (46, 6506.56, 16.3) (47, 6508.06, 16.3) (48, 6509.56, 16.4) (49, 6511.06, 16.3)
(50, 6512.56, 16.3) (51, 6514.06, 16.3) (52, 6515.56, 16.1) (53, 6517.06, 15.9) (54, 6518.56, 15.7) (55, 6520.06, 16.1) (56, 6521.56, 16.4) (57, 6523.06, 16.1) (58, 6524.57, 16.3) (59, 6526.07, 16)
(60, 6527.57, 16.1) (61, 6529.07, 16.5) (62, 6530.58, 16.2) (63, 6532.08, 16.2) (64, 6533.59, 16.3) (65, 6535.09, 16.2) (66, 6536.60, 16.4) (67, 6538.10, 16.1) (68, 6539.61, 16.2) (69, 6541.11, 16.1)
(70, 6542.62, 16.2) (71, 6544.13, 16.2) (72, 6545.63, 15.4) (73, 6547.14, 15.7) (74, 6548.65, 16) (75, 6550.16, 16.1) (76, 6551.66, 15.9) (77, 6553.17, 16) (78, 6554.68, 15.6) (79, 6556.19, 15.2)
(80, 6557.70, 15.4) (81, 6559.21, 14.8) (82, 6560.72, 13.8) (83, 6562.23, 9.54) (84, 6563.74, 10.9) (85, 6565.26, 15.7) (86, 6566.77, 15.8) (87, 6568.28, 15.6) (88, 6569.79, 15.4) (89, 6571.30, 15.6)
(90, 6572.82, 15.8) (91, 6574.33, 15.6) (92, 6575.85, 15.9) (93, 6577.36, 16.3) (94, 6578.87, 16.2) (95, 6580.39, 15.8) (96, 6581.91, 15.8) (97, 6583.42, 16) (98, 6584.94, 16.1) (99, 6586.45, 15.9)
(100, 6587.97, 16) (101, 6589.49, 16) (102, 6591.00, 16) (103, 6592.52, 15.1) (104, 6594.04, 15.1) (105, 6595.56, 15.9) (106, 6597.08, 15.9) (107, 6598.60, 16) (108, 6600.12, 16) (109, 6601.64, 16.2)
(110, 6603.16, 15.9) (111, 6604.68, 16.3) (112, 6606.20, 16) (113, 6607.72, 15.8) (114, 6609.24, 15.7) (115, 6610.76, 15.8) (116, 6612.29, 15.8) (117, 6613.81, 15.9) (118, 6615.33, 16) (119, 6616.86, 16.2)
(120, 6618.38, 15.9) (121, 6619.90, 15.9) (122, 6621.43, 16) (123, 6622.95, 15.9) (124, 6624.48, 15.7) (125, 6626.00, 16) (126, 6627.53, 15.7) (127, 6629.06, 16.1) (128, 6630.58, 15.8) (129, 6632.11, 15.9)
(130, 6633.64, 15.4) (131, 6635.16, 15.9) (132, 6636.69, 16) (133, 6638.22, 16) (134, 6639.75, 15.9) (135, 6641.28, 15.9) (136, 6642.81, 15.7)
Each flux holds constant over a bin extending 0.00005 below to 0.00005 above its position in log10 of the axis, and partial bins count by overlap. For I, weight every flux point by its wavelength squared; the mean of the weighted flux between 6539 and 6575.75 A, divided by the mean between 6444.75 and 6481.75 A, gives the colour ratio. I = 0.97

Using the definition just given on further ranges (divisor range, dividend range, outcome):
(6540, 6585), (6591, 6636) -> 1.05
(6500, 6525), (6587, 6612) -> 1.01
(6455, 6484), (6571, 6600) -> 1.02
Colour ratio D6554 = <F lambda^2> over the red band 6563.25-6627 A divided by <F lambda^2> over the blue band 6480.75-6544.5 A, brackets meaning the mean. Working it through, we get 1.01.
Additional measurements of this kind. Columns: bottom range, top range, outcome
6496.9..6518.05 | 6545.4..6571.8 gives 0.94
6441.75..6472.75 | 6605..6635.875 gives 1.03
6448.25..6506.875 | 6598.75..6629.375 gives 1.03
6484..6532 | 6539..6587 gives 0.97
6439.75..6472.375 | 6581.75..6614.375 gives 1.02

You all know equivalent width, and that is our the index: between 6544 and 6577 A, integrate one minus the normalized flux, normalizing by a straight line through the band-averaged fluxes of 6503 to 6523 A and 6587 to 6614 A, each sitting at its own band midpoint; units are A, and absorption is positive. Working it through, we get 1.9 A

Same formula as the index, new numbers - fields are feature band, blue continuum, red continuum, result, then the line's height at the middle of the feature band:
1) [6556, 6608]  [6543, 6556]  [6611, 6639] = 1.5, 15.9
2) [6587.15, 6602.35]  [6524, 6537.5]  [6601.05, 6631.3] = 0.2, 16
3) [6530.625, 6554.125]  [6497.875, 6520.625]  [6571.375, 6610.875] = -0.1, 16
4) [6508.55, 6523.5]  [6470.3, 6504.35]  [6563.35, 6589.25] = -0.3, 15.9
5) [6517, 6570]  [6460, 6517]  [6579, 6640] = 1.4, 16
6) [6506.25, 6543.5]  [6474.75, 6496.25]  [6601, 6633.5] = -0.5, 16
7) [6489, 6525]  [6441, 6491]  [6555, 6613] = -0.1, 16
